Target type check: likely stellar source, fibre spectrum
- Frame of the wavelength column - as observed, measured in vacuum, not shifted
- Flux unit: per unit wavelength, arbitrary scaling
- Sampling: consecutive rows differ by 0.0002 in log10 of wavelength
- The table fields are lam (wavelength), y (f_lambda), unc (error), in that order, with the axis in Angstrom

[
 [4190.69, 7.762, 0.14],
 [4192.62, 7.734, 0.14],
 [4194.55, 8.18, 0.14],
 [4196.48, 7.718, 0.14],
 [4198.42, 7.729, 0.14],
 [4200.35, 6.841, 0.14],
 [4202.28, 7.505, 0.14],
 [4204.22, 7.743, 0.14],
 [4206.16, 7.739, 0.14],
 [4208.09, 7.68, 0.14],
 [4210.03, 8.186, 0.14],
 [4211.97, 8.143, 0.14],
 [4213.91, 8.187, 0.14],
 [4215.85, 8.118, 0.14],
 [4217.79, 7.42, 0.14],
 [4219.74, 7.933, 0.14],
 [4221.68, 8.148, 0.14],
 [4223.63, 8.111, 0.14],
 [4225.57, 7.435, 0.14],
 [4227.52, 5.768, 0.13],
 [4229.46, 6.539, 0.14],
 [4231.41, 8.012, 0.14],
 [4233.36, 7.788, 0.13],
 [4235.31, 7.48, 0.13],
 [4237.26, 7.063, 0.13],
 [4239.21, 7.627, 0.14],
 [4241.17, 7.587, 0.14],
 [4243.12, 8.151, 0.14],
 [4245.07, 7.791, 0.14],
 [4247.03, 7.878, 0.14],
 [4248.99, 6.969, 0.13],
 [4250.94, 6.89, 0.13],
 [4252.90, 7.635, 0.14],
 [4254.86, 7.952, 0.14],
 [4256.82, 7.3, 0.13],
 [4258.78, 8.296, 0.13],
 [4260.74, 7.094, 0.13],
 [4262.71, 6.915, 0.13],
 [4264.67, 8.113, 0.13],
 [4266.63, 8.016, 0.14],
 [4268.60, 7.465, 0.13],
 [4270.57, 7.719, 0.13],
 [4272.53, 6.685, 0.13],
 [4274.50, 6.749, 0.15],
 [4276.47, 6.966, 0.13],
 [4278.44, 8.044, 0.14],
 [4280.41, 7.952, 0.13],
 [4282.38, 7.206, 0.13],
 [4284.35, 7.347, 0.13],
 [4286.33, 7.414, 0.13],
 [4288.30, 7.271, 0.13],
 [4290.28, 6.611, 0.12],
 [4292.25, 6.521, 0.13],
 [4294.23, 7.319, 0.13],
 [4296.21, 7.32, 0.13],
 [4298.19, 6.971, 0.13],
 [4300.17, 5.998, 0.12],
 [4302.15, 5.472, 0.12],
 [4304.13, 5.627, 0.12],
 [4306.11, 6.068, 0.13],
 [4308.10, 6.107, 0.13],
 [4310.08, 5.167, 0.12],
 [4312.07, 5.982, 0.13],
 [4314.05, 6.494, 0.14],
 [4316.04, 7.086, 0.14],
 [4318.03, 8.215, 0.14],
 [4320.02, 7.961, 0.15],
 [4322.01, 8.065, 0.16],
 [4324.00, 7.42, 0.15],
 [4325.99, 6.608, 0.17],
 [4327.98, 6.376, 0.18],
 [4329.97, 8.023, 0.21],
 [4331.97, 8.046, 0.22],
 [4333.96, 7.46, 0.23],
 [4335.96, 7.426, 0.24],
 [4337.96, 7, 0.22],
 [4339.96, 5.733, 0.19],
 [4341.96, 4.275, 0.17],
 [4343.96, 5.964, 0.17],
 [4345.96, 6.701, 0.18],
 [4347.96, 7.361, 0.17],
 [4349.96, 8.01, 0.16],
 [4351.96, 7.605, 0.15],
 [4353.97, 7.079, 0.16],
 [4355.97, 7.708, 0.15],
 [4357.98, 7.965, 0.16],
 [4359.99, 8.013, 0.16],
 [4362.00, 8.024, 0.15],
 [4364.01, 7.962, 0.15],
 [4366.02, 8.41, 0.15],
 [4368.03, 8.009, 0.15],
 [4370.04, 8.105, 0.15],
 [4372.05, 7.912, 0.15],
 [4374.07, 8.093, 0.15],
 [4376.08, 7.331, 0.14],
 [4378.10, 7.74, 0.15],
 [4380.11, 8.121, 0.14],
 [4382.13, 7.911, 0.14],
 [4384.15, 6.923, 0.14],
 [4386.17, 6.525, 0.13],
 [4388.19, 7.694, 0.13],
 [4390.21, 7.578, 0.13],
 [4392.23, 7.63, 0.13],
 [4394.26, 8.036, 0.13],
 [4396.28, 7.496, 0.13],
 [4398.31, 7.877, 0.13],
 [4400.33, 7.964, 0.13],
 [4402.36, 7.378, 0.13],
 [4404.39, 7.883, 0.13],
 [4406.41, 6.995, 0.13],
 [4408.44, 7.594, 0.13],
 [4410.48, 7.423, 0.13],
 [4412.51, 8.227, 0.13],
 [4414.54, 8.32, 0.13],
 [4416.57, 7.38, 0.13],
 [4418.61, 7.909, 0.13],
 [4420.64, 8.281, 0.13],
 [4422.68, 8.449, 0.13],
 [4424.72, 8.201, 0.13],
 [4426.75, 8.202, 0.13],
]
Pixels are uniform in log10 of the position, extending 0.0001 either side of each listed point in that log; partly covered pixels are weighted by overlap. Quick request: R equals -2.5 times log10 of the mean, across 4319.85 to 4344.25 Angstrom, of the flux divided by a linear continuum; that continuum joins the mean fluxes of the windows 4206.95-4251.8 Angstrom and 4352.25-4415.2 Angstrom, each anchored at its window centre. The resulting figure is 0.11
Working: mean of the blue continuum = 7.61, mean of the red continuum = 7.73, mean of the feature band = 6.94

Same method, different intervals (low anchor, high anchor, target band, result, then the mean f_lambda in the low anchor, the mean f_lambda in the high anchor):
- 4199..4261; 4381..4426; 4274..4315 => 0.14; 7.6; 7.72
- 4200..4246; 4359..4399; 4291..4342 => 0.14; 7.64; 7.77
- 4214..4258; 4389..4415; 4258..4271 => -0.01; 7.54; 7.71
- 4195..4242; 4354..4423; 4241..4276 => 0.02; 7.61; 7.77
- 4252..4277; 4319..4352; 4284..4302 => 0.06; 7.46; 7.05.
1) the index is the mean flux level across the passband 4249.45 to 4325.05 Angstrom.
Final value 7.09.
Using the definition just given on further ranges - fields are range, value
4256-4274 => 7.49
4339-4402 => 7.48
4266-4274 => 7.4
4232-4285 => 7.51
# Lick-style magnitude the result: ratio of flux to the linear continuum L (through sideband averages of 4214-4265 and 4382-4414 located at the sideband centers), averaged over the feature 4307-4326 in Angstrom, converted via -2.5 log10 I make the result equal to 0.095 mag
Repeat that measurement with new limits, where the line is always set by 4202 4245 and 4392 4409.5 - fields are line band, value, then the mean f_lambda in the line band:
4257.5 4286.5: 0.03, 7.46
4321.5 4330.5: 0.06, 7.23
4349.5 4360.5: -0.01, 7.7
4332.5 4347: 0.19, 6.42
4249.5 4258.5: 0.02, 7.49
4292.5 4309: 0.20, 6.37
